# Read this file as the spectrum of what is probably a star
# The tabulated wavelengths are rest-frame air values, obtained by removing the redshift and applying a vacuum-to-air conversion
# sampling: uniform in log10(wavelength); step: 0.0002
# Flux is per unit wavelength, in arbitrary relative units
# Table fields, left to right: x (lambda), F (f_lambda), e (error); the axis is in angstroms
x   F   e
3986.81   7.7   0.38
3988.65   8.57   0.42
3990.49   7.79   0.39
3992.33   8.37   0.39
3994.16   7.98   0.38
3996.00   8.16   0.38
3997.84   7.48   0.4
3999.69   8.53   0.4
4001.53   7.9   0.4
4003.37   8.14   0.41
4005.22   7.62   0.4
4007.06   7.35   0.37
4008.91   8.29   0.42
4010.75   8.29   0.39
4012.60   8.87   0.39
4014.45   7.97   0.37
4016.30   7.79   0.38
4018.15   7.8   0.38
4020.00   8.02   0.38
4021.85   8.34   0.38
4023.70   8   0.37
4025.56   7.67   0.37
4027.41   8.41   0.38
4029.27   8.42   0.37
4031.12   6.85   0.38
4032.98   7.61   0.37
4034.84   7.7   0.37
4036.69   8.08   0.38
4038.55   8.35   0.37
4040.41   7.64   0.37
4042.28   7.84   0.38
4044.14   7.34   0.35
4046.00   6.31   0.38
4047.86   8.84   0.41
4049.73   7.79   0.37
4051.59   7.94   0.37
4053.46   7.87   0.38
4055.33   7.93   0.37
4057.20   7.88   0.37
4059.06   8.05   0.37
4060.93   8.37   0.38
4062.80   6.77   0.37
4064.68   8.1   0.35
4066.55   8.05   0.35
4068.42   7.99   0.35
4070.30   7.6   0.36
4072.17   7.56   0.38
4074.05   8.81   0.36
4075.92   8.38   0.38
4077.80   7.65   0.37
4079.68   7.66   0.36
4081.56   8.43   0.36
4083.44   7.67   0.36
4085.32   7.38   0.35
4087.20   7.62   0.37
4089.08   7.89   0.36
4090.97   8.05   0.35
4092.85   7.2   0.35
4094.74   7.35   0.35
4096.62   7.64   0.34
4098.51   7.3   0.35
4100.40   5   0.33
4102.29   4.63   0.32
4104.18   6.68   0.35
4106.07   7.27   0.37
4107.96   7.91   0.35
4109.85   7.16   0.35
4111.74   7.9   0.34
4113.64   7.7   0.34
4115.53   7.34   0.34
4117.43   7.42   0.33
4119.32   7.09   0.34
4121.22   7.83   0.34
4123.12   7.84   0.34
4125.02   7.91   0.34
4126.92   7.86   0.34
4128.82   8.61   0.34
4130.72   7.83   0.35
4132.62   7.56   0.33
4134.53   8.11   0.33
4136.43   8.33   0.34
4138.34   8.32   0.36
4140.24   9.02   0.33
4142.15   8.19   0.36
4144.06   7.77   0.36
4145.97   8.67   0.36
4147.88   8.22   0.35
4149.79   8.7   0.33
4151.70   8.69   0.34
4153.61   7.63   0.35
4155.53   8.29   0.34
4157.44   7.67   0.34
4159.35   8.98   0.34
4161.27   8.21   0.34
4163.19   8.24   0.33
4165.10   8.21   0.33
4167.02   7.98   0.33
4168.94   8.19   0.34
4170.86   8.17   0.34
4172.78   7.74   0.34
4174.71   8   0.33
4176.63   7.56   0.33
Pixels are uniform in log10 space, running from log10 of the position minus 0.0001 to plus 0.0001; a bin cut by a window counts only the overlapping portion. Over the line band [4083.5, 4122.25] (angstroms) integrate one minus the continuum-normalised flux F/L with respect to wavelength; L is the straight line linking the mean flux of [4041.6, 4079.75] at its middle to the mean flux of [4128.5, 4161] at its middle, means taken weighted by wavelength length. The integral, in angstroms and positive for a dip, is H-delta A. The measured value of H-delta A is 4.0 angstroms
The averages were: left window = 7.85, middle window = 7.23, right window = 8.26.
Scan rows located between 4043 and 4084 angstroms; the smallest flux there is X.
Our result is 6.31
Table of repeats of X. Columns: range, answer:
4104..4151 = 6.68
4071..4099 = 7.2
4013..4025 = 7.79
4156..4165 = 7.67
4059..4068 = 6.77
